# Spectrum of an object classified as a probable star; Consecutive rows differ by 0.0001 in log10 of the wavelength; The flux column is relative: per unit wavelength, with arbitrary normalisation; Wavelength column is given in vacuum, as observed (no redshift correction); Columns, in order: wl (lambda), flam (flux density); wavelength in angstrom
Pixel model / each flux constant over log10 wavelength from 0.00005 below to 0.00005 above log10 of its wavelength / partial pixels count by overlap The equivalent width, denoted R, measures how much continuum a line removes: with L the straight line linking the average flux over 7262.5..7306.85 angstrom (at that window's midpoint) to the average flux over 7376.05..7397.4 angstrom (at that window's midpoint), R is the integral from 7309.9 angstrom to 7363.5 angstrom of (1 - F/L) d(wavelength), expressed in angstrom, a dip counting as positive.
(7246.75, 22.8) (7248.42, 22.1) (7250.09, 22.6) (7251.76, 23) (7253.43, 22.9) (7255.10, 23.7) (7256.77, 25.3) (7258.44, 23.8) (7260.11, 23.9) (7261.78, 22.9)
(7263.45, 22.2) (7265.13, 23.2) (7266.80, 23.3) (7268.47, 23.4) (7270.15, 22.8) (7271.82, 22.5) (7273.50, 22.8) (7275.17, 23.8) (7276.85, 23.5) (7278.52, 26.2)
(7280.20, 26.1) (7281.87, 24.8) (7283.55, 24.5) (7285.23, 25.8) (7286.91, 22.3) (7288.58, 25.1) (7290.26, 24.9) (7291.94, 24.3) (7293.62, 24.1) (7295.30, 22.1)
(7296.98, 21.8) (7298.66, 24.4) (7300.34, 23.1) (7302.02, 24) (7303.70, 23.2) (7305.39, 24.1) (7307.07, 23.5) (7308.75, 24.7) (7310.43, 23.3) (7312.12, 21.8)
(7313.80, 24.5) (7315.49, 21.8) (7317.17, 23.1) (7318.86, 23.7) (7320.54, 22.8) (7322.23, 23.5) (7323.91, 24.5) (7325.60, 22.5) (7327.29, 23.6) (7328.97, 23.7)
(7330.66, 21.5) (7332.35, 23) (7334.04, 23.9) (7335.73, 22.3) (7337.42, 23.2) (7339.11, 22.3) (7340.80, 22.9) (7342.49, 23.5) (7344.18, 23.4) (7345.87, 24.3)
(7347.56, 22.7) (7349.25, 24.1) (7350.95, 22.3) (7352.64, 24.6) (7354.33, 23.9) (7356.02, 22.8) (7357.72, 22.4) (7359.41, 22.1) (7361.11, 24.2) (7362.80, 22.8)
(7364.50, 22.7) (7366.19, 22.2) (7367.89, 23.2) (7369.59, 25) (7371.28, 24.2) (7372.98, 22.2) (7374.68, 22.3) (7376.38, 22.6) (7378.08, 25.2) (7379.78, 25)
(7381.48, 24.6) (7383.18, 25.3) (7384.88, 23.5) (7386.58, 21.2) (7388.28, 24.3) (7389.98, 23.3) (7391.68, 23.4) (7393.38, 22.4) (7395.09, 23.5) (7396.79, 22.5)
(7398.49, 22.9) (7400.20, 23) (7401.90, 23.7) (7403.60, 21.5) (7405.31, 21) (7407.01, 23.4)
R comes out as 1.2 angstrom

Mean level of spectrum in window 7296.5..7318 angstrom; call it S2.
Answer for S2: 23.4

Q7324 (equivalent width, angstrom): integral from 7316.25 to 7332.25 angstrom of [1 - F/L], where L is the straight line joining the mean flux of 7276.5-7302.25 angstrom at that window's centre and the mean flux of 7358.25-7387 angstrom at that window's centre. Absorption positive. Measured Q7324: 0.5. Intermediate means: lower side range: 24.2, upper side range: 23.4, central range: 23.2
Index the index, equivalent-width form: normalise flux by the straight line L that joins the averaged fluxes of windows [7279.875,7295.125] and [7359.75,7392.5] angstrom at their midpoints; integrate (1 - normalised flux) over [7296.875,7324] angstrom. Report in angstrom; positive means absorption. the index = 0.9 angstrom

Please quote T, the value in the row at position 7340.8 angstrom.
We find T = 22.9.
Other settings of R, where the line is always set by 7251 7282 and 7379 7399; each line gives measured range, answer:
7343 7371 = 0.3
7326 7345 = 0.5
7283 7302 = -0.2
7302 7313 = 0.1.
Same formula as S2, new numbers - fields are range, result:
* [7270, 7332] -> 23.6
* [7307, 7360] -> 23.2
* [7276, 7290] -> 24.8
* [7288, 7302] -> 23.7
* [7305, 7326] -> 23.4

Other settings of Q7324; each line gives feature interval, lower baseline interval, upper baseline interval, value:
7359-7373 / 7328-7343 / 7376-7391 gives 0.17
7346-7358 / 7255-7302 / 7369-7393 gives 0.18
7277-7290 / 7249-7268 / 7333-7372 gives -0.88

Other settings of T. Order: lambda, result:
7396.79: 22.5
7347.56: 22.7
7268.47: 23.4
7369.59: 25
